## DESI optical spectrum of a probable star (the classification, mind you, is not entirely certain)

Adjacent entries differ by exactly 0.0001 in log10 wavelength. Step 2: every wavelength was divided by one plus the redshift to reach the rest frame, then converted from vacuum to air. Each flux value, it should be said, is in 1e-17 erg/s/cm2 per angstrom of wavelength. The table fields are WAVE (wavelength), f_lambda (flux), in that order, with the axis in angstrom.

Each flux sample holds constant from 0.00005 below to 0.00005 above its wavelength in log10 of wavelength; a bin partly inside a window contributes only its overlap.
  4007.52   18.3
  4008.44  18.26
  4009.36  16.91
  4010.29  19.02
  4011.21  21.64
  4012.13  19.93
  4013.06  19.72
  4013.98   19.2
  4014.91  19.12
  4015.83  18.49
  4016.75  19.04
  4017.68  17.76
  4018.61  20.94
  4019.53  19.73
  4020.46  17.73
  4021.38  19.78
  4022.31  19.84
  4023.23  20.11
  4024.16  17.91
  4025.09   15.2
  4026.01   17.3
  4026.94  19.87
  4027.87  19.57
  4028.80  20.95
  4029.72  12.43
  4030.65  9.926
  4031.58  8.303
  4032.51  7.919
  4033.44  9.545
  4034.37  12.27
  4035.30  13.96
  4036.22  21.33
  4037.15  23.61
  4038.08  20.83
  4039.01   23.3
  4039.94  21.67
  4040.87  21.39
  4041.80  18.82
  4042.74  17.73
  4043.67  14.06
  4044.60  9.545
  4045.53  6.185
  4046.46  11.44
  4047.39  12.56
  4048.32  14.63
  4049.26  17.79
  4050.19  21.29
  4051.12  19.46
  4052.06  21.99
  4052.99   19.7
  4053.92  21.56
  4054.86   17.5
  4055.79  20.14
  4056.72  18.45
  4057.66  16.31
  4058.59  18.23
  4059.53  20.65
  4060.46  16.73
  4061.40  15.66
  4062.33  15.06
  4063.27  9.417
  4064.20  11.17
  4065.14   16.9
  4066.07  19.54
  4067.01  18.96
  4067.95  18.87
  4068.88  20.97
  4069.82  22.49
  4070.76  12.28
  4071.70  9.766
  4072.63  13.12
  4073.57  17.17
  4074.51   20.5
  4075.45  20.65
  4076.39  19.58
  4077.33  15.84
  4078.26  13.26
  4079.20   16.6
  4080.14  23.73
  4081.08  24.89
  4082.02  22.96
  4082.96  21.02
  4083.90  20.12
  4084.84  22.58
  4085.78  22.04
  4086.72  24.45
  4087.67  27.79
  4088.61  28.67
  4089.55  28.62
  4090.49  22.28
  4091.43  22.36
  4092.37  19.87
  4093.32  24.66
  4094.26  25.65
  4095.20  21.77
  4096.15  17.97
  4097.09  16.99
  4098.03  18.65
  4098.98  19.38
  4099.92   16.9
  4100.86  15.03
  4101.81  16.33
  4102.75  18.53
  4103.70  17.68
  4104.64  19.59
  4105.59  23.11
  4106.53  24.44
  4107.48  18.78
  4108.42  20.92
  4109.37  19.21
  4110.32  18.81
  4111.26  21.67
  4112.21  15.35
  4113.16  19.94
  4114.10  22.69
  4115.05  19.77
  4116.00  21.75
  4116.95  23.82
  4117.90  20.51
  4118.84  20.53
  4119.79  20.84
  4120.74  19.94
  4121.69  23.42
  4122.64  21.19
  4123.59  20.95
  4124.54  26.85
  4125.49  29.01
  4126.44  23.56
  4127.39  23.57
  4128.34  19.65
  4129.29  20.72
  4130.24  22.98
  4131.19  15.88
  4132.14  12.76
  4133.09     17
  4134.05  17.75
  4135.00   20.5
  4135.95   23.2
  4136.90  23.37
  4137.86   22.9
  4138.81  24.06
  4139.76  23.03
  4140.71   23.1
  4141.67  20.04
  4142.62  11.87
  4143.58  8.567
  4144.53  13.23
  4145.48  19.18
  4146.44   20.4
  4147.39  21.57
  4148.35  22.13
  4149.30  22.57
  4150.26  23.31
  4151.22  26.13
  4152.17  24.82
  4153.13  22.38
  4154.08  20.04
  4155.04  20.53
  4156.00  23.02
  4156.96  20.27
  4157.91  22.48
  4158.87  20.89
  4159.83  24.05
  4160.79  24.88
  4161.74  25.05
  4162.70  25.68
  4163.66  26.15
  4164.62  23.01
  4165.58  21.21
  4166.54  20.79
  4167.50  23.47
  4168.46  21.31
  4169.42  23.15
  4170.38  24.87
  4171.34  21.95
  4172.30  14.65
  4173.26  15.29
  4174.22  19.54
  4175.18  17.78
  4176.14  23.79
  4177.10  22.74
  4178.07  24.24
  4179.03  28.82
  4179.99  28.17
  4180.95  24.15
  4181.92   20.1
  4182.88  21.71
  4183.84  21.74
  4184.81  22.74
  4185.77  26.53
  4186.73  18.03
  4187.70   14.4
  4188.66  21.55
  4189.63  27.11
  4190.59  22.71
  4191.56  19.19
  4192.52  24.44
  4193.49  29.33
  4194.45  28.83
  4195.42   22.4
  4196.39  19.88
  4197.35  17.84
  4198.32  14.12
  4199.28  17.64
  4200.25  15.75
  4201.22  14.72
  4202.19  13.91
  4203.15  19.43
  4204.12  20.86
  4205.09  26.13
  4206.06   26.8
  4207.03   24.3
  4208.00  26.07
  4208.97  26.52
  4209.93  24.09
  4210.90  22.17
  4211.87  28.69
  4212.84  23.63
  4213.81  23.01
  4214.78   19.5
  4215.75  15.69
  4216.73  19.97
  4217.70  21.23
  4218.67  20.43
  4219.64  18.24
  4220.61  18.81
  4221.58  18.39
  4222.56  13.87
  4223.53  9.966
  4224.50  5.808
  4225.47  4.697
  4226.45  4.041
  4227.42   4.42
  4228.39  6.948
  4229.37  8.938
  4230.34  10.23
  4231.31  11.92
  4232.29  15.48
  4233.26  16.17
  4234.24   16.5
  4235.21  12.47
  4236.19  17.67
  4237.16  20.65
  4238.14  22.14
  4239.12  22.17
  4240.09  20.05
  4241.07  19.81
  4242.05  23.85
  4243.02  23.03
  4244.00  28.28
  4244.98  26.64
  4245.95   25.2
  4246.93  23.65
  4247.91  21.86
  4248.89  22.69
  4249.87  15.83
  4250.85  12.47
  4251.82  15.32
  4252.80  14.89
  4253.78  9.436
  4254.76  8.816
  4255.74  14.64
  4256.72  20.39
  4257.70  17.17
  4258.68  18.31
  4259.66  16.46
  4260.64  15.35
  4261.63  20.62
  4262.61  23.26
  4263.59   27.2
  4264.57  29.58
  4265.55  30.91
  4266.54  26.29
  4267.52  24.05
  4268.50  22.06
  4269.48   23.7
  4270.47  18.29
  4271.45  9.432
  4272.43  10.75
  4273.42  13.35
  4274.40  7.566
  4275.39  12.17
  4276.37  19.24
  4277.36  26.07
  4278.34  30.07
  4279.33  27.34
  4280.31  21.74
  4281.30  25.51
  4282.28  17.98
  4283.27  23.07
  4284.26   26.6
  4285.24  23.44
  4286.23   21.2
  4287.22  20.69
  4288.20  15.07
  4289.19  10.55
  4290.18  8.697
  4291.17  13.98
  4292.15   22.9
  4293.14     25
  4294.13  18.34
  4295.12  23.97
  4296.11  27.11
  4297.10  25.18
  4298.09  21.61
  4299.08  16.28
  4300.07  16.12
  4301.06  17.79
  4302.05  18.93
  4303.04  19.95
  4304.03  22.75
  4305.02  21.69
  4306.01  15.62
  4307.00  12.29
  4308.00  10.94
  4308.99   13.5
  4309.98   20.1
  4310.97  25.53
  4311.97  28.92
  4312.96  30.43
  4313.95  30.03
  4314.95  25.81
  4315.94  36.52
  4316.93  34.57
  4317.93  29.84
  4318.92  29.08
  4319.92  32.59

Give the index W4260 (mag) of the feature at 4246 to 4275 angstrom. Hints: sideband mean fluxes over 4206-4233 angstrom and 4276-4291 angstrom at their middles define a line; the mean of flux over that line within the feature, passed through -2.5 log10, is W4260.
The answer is 0.055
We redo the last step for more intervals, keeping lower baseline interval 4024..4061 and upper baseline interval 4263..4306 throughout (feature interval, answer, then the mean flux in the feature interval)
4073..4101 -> -0.21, 21.1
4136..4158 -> -0.14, 20.8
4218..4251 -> 0.19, 16.6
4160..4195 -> -0.20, 22.8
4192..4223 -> -0.10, 21.2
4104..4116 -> -0.15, 20.4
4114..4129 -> -0.23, 22.3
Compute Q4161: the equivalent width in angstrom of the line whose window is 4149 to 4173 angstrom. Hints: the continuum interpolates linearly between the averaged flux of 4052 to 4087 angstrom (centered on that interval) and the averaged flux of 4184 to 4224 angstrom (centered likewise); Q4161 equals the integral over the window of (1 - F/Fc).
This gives -2.9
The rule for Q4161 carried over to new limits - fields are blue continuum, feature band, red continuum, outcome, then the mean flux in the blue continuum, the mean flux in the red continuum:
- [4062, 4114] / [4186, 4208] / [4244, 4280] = -1.64 angstrom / 19.6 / 19.6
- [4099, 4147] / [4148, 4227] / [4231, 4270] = -4.12 angstrom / 20.1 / 20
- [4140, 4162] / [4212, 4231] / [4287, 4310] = 5.14 angstrom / 20.9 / 18.2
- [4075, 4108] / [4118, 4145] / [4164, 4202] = 1.02 angstrom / 20.9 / 21.5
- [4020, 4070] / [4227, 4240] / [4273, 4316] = 3.43 angstrom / 17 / 20.6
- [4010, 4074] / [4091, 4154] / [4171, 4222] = -3.58 angstrom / 17.2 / 21.5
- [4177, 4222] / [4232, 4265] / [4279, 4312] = 2.31 angstrom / 21.8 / 19.8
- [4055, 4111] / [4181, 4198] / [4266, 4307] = -2.31 angstrom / 19.4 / 19.7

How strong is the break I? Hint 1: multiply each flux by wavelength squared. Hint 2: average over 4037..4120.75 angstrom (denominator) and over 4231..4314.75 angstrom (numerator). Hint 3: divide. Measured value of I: 1.14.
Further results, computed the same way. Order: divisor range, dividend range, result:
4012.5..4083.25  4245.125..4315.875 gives 1.29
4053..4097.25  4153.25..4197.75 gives 1.21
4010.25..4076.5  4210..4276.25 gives 1.13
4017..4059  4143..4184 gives 1.36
